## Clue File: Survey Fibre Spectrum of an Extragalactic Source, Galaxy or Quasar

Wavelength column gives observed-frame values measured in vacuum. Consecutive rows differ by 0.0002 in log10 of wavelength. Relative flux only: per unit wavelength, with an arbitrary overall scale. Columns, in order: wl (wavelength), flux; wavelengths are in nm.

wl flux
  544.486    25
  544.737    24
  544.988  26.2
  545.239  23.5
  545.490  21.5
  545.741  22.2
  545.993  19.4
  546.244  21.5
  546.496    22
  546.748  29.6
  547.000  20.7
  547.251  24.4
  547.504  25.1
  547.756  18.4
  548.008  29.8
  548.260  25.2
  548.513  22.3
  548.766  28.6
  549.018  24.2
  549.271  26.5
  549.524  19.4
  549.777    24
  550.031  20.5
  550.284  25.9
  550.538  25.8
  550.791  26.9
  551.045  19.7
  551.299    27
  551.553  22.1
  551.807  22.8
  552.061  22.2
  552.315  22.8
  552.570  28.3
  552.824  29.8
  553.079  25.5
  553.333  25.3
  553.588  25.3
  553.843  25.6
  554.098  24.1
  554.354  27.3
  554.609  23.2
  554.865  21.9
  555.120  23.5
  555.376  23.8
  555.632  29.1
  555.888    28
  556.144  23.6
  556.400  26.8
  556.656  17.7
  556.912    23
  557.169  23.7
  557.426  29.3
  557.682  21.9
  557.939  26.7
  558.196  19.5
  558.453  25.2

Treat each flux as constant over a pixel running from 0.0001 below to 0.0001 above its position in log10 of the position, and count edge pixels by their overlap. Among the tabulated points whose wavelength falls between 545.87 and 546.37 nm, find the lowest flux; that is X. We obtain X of 19.4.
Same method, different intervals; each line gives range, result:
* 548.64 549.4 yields 24.2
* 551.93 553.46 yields 22.2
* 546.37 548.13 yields 18.4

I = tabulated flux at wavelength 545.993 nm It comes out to 19.4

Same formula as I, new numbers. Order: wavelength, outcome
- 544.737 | 24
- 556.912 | 23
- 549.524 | 19.4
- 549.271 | 26.5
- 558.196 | 19.5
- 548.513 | 22.3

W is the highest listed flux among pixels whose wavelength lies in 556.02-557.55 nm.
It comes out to 29.3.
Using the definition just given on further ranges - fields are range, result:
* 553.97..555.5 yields 27.3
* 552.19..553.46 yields 29.8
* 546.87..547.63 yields 25.1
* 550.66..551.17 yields 26.9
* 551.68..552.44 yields 22.8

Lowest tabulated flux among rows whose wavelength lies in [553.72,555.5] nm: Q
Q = 21.9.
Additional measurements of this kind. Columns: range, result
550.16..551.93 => 19.7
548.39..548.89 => 22.3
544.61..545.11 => 24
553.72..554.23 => 24.1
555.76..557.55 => 17.7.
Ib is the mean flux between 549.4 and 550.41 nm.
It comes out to 22.4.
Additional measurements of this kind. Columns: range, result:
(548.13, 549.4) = 25.4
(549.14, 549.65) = 23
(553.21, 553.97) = 25.4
